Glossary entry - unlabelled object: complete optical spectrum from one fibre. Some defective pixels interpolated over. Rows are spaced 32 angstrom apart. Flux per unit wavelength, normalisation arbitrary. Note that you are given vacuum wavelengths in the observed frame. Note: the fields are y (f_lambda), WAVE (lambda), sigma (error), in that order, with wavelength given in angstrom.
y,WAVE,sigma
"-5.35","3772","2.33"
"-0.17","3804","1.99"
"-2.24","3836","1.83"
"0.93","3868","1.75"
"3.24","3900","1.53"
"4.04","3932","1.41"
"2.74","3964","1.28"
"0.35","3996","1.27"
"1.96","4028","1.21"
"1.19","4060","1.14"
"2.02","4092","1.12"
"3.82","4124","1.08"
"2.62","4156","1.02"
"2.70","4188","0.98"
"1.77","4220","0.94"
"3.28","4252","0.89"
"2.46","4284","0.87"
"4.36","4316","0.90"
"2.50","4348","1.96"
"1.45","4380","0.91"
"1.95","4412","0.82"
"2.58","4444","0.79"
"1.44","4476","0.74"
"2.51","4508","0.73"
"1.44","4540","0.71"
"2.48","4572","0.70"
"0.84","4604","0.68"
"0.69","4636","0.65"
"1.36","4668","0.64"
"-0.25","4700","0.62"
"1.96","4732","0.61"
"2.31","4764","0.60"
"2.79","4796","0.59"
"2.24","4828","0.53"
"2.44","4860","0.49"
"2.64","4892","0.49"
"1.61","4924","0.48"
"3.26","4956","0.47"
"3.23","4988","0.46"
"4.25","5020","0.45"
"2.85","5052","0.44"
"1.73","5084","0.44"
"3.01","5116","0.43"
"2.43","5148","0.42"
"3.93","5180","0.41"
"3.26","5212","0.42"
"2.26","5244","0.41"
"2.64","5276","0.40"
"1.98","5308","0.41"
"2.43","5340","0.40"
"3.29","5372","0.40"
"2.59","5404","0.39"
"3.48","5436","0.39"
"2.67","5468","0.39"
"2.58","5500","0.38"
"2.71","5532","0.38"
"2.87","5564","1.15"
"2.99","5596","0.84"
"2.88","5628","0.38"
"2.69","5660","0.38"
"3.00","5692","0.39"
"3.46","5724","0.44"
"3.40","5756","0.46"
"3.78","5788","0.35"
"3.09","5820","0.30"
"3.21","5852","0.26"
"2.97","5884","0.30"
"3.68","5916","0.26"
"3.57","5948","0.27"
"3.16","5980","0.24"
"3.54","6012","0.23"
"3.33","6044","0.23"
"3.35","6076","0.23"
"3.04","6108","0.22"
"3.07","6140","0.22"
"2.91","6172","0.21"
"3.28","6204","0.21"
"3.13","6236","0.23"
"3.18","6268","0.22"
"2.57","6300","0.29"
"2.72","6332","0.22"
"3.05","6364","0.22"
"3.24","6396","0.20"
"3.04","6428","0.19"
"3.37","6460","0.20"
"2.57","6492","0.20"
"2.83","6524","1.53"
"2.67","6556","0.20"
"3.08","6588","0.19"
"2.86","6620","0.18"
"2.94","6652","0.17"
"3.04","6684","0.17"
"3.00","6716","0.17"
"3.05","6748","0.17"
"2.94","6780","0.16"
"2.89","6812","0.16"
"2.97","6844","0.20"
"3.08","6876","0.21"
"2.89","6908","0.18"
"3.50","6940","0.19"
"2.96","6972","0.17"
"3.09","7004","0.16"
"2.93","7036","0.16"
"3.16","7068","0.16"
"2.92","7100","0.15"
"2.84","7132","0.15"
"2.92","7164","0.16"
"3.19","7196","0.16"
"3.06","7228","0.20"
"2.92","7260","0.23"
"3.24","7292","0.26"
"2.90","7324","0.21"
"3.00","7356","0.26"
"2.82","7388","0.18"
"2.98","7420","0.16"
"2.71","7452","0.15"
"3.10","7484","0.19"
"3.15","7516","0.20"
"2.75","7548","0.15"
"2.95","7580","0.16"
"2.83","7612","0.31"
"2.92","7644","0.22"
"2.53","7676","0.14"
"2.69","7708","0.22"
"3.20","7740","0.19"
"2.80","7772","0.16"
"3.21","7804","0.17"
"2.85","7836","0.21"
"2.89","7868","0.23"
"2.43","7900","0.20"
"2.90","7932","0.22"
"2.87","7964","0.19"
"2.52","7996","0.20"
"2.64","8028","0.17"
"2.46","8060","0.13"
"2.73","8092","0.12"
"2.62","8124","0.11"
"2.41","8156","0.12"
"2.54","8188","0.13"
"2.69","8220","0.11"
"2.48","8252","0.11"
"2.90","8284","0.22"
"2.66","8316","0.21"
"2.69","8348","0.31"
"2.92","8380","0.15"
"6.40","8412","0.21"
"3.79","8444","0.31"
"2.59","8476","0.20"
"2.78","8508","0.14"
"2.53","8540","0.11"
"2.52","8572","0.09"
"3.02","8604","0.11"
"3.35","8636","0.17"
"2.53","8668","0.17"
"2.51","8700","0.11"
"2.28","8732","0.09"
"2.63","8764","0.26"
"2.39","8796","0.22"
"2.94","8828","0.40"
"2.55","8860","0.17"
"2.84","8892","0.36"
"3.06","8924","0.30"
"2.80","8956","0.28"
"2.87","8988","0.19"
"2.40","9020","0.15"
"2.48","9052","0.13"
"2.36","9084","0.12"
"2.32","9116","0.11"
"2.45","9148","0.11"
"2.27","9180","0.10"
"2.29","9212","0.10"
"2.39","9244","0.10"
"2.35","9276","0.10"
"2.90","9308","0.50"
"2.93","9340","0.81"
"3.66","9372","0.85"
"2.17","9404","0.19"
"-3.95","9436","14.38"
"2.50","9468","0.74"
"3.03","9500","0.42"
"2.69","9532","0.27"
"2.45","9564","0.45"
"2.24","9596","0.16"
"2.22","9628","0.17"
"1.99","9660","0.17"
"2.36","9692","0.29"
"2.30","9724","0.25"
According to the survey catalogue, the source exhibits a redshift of 0.282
